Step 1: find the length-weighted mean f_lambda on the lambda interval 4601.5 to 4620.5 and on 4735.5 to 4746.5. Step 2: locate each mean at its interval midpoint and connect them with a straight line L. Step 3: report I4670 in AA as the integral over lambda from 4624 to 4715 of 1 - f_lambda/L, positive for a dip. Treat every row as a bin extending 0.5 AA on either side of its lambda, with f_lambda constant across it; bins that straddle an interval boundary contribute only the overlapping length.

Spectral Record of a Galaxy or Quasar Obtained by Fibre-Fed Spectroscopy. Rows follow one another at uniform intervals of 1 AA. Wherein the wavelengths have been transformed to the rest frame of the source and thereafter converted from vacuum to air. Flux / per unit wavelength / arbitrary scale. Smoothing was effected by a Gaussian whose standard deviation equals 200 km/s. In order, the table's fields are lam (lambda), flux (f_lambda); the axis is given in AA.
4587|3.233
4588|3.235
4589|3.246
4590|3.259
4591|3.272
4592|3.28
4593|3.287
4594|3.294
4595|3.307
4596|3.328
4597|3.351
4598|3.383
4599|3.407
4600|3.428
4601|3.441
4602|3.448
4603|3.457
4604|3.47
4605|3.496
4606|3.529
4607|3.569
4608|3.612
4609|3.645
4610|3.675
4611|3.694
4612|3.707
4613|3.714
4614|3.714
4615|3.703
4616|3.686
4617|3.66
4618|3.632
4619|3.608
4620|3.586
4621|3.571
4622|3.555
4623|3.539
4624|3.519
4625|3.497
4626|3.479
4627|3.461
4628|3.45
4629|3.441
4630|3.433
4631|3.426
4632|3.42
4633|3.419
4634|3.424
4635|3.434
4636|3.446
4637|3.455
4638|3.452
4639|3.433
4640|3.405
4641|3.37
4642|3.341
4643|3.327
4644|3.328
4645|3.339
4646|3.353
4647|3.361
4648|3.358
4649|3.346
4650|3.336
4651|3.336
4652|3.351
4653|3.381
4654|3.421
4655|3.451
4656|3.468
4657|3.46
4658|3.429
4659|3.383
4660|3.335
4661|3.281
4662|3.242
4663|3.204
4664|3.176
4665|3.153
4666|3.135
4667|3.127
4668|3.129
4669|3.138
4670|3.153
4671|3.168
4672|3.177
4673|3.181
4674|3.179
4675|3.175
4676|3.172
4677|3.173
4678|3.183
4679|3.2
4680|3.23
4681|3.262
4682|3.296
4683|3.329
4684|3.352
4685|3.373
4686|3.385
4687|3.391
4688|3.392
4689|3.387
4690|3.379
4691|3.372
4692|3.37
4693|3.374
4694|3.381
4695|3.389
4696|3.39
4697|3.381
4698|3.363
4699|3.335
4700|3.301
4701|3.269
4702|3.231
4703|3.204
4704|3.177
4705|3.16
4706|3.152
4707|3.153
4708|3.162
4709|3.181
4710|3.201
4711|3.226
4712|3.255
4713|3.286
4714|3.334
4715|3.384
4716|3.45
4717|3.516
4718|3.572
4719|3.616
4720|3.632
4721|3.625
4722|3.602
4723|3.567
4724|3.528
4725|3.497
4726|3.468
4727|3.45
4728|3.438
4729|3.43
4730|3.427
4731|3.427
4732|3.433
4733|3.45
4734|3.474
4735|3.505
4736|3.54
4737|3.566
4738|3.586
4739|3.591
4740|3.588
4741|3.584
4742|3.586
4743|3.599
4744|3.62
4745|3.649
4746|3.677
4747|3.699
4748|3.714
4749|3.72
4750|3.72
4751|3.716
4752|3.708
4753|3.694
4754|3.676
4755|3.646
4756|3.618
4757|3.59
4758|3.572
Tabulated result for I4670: 7.3 AA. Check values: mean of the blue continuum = 3.61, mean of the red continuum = 3.6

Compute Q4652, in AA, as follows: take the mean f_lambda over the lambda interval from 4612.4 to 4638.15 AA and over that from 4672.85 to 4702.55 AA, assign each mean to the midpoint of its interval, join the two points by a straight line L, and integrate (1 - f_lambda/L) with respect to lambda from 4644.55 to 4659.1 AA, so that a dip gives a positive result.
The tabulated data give 0.21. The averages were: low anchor 3.53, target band 3.39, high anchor 3.31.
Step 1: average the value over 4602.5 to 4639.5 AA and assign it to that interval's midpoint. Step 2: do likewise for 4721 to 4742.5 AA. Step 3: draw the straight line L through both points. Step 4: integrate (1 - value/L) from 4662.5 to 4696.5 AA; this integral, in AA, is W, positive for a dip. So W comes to 2.6 AA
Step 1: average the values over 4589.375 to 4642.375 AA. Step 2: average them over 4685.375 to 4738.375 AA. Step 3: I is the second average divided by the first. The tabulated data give 1.0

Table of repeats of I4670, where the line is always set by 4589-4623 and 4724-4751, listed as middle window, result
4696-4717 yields 1.63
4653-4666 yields 0.73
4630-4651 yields 0.78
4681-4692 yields 0.55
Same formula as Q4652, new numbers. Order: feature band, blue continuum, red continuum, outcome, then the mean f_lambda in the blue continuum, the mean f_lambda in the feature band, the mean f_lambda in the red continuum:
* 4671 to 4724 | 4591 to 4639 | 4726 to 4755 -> 3.40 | 3.5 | 3.32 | 3.58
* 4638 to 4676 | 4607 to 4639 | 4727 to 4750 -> 2.74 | 3.55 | 3.3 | 3.56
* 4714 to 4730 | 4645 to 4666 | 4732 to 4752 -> 0.16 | 3.34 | 3.51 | 3.61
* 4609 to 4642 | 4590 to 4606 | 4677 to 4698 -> -1.62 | 3.38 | 3.53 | 3.34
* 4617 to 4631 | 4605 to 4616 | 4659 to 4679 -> 0.09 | 3.65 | 3.52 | 3.19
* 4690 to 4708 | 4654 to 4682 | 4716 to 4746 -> 0.49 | 3.24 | 3.29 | 3.54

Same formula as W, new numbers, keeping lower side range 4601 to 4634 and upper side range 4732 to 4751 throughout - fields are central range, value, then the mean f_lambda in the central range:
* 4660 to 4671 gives 1.2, 3.18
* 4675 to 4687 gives 1.0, 3.27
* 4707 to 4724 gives 0.9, 3.41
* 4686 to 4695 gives 0.5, 3.38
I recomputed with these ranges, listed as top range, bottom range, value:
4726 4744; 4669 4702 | 1.07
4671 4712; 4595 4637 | 0.93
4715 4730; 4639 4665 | 1.05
